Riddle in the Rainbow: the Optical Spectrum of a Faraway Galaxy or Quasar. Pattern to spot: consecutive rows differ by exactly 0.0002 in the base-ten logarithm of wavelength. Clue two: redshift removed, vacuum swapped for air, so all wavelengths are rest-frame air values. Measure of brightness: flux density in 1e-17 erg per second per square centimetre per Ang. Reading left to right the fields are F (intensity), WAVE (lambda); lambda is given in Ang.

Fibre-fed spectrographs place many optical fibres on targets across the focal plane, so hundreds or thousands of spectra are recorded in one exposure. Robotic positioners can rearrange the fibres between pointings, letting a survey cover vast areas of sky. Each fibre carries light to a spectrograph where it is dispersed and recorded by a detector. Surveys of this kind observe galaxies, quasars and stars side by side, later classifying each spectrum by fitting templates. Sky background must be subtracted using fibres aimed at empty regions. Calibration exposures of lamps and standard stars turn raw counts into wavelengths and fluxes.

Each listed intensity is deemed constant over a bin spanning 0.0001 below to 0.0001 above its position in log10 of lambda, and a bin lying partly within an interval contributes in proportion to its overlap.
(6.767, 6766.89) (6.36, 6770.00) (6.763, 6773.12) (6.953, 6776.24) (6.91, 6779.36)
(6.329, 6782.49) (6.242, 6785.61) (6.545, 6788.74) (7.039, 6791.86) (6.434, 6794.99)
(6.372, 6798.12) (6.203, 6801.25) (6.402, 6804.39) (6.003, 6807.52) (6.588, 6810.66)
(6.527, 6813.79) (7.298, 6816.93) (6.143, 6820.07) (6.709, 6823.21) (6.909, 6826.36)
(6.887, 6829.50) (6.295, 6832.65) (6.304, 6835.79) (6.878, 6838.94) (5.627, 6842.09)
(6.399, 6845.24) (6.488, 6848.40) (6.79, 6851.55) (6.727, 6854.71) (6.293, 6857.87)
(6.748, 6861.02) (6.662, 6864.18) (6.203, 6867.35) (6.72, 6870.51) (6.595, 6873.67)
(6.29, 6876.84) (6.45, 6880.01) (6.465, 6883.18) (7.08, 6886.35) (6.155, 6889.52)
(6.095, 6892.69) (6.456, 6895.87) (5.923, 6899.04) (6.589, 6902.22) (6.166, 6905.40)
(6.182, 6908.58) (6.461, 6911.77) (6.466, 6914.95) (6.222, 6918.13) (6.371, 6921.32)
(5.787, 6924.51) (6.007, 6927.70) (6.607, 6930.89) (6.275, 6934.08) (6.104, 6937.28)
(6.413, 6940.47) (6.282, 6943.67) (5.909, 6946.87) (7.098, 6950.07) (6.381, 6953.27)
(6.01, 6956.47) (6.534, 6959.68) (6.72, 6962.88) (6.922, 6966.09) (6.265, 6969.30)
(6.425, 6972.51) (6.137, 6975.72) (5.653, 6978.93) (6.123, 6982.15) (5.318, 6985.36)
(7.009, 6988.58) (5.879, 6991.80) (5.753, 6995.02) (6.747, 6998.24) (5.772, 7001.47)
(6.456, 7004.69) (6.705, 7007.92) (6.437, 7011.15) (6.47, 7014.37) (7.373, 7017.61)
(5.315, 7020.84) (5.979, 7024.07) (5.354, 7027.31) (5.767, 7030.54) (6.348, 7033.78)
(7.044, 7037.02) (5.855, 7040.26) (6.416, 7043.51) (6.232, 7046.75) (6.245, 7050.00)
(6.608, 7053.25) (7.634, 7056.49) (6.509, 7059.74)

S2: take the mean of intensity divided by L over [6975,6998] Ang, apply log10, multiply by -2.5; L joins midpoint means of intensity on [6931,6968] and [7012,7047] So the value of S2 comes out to 0.05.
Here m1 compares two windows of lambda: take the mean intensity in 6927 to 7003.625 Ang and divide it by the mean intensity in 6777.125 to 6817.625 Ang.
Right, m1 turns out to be 0.96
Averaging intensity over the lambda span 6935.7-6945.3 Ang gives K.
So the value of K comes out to 6.27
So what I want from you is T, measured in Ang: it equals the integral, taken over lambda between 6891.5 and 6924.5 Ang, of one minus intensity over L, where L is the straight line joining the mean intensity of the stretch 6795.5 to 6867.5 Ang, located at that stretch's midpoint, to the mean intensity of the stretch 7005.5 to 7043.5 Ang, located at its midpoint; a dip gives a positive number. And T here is 0.7 Ang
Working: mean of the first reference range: 6.5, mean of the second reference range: 6.25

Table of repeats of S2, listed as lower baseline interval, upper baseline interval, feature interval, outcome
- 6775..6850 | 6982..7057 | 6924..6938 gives 0.033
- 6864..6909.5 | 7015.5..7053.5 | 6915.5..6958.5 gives 0.010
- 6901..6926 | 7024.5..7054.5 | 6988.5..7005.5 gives 0.005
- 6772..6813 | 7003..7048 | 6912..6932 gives 0.022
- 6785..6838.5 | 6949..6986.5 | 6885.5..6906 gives 0.013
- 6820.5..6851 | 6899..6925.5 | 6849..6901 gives -0.017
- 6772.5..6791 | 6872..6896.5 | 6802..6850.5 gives 0.010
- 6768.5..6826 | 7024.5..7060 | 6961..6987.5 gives 0.032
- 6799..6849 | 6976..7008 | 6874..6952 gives -0.008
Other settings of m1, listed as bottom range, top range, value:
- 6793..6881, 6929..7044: 0.96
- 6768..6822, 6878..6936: 0.97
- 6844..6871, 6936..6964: 0.97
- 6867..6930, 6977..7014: 0.97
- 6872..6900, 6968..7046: 0.97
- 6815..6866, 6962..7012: 0.95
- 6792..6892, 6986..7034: 0.95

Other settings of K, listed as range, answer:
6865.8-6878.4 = 6.46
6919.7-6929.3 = 6.05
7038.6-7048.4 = 6.17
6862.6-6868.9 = 6.43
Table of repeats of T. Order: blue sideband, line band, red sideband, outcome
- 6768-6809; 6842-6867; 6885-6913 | -0.4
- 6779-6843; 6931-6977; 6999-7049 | -0.5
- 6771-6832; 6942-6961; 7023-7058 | 0.2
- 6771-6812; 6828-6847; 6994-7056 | 0.2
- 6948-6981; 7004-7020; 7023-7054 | -1.0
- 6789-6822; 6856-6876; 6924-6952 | -0.4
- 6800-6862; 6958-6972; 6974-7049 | -0.7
